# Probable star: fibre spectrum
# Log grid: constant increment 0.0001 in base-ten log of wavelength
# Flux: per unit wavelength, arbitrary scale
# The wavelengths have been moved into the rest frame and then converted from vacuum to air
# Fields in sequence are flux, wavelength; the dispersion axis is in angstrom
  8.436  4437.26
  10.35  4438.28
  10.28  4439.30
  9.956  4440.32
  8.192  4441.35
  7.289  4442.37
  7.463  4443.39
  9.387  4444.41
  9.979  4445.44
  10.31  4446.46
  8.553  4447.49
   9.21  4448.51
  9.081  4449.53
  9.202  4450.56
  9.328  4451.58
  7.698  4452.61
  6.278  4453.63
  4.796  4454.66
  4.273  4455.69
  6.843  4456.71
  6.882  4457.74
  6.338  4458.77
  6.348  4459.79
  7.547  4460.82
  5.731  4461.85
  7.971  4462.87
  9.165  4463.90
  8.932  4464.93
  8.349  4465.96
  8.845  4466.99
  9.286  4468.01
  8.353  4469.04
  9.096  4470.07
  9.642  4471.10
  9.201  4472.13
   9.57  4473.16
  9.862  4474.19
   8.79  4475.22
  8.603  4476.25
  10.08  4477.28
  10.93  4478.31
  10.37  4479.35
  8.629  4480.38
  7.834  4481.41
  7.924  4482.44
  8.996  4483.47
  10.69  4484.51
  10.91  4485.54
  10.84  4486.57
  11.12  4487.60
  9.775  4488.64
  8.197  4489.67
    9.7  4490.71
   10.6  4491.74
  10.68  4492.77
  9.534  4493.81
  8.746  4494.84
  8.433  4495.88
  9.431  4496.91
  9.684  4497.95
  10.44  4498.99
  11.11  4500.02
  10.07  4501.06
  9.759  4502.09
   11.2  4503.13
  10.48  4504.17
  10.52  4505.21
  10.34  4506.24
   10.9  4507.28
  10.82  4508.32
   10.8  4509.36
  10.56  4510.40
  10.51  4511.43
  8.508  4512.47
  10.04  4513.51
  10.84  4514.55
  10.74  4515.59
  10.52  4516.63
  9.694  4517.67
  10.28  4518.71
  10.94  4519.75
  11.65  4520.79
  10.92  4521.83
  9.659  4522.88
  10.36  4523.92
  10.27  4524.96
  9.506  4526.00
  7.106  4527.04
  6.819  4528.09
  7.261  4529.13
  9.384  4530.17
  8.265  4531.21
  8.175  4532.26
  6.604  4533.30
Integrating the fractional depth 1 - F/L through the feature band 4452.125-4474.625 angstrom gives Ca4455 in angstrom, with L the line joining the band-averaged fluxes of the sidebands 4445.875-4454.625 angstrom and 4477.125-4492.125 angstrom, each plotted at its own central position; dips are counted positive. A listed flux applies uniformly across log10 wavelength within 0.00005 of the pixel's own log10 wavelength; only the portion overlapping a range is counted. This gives 3.1 angstrom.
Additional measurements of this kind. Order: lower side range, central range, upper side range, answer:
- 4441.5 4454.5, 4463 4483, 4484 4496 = 0.62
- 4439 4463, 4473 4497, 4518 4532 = -2.92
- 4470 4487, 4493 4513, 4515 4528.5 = -0.74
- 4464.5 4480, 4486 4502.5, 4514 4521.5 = 0.14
